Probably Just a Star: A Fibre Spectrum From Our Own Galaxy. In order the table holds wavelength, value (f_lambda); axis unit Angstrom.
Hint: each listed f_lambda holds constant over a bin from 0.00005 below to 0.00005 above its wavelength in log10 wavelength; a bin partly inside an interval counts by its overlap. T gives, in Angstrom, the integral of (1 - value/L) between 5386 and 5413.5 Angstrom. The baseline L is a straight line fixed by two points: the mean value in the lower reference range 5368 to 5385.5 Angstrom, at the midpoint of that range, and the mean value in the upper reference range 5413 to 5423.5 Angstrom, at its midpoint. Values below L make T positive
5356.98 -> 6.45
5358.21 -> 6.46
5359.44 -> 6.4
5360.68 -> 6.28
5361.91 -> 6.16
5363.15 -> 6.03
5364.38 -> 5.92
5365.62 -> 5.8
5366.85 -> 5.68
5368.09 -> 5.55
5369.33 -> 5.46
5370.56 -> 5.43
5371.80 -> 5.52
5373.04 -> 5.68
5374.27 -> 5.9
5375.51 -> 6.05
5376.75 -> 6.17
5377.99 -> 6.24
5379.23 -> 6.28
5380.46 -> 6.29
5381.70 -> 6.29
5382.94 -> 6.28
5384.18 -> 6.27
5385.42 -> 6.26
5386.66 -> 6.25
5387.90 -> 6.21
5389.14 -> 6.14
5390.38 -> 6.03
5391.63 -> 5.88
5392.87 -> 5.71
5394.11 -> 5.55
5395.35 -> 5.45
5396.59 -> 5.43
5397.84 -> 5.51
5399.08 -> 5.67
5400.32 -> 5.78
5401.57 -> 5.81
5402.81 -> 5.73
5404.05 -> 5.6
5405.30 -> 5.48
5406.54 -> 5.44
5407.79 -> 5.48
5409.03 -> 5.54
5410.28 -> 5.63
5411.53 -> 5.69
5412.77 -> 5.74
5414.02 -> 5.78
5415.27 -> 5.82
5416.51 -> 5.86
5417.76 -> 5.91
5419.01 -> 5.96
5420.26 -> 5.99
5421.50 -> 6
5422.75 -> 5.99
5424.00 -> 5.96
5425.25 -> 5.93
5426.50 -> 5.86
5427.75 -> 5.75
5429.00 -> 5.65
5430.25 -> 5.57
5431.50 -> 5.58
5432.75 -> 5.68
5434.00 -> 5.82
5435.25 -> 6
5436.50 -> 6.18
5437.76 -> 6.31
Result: 1.0 Angstrom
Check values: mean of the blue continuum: 5.98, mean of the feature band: 5.72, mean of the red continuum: 5.91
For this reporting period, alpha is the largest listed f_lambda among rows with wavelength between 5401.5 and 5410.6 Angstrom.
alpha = 5.81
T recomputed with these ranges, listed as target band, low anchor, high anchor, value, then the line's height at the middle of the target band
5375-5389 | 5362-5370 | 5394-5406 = -1.3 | 5.69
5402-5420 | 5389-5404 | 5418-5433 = 0.2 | 5.77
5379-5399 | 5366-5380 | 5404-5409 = -1.1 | 5.67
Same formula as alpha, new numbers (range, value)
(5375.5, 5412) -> 6.29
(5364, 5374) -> 5.92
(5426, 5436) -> 6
